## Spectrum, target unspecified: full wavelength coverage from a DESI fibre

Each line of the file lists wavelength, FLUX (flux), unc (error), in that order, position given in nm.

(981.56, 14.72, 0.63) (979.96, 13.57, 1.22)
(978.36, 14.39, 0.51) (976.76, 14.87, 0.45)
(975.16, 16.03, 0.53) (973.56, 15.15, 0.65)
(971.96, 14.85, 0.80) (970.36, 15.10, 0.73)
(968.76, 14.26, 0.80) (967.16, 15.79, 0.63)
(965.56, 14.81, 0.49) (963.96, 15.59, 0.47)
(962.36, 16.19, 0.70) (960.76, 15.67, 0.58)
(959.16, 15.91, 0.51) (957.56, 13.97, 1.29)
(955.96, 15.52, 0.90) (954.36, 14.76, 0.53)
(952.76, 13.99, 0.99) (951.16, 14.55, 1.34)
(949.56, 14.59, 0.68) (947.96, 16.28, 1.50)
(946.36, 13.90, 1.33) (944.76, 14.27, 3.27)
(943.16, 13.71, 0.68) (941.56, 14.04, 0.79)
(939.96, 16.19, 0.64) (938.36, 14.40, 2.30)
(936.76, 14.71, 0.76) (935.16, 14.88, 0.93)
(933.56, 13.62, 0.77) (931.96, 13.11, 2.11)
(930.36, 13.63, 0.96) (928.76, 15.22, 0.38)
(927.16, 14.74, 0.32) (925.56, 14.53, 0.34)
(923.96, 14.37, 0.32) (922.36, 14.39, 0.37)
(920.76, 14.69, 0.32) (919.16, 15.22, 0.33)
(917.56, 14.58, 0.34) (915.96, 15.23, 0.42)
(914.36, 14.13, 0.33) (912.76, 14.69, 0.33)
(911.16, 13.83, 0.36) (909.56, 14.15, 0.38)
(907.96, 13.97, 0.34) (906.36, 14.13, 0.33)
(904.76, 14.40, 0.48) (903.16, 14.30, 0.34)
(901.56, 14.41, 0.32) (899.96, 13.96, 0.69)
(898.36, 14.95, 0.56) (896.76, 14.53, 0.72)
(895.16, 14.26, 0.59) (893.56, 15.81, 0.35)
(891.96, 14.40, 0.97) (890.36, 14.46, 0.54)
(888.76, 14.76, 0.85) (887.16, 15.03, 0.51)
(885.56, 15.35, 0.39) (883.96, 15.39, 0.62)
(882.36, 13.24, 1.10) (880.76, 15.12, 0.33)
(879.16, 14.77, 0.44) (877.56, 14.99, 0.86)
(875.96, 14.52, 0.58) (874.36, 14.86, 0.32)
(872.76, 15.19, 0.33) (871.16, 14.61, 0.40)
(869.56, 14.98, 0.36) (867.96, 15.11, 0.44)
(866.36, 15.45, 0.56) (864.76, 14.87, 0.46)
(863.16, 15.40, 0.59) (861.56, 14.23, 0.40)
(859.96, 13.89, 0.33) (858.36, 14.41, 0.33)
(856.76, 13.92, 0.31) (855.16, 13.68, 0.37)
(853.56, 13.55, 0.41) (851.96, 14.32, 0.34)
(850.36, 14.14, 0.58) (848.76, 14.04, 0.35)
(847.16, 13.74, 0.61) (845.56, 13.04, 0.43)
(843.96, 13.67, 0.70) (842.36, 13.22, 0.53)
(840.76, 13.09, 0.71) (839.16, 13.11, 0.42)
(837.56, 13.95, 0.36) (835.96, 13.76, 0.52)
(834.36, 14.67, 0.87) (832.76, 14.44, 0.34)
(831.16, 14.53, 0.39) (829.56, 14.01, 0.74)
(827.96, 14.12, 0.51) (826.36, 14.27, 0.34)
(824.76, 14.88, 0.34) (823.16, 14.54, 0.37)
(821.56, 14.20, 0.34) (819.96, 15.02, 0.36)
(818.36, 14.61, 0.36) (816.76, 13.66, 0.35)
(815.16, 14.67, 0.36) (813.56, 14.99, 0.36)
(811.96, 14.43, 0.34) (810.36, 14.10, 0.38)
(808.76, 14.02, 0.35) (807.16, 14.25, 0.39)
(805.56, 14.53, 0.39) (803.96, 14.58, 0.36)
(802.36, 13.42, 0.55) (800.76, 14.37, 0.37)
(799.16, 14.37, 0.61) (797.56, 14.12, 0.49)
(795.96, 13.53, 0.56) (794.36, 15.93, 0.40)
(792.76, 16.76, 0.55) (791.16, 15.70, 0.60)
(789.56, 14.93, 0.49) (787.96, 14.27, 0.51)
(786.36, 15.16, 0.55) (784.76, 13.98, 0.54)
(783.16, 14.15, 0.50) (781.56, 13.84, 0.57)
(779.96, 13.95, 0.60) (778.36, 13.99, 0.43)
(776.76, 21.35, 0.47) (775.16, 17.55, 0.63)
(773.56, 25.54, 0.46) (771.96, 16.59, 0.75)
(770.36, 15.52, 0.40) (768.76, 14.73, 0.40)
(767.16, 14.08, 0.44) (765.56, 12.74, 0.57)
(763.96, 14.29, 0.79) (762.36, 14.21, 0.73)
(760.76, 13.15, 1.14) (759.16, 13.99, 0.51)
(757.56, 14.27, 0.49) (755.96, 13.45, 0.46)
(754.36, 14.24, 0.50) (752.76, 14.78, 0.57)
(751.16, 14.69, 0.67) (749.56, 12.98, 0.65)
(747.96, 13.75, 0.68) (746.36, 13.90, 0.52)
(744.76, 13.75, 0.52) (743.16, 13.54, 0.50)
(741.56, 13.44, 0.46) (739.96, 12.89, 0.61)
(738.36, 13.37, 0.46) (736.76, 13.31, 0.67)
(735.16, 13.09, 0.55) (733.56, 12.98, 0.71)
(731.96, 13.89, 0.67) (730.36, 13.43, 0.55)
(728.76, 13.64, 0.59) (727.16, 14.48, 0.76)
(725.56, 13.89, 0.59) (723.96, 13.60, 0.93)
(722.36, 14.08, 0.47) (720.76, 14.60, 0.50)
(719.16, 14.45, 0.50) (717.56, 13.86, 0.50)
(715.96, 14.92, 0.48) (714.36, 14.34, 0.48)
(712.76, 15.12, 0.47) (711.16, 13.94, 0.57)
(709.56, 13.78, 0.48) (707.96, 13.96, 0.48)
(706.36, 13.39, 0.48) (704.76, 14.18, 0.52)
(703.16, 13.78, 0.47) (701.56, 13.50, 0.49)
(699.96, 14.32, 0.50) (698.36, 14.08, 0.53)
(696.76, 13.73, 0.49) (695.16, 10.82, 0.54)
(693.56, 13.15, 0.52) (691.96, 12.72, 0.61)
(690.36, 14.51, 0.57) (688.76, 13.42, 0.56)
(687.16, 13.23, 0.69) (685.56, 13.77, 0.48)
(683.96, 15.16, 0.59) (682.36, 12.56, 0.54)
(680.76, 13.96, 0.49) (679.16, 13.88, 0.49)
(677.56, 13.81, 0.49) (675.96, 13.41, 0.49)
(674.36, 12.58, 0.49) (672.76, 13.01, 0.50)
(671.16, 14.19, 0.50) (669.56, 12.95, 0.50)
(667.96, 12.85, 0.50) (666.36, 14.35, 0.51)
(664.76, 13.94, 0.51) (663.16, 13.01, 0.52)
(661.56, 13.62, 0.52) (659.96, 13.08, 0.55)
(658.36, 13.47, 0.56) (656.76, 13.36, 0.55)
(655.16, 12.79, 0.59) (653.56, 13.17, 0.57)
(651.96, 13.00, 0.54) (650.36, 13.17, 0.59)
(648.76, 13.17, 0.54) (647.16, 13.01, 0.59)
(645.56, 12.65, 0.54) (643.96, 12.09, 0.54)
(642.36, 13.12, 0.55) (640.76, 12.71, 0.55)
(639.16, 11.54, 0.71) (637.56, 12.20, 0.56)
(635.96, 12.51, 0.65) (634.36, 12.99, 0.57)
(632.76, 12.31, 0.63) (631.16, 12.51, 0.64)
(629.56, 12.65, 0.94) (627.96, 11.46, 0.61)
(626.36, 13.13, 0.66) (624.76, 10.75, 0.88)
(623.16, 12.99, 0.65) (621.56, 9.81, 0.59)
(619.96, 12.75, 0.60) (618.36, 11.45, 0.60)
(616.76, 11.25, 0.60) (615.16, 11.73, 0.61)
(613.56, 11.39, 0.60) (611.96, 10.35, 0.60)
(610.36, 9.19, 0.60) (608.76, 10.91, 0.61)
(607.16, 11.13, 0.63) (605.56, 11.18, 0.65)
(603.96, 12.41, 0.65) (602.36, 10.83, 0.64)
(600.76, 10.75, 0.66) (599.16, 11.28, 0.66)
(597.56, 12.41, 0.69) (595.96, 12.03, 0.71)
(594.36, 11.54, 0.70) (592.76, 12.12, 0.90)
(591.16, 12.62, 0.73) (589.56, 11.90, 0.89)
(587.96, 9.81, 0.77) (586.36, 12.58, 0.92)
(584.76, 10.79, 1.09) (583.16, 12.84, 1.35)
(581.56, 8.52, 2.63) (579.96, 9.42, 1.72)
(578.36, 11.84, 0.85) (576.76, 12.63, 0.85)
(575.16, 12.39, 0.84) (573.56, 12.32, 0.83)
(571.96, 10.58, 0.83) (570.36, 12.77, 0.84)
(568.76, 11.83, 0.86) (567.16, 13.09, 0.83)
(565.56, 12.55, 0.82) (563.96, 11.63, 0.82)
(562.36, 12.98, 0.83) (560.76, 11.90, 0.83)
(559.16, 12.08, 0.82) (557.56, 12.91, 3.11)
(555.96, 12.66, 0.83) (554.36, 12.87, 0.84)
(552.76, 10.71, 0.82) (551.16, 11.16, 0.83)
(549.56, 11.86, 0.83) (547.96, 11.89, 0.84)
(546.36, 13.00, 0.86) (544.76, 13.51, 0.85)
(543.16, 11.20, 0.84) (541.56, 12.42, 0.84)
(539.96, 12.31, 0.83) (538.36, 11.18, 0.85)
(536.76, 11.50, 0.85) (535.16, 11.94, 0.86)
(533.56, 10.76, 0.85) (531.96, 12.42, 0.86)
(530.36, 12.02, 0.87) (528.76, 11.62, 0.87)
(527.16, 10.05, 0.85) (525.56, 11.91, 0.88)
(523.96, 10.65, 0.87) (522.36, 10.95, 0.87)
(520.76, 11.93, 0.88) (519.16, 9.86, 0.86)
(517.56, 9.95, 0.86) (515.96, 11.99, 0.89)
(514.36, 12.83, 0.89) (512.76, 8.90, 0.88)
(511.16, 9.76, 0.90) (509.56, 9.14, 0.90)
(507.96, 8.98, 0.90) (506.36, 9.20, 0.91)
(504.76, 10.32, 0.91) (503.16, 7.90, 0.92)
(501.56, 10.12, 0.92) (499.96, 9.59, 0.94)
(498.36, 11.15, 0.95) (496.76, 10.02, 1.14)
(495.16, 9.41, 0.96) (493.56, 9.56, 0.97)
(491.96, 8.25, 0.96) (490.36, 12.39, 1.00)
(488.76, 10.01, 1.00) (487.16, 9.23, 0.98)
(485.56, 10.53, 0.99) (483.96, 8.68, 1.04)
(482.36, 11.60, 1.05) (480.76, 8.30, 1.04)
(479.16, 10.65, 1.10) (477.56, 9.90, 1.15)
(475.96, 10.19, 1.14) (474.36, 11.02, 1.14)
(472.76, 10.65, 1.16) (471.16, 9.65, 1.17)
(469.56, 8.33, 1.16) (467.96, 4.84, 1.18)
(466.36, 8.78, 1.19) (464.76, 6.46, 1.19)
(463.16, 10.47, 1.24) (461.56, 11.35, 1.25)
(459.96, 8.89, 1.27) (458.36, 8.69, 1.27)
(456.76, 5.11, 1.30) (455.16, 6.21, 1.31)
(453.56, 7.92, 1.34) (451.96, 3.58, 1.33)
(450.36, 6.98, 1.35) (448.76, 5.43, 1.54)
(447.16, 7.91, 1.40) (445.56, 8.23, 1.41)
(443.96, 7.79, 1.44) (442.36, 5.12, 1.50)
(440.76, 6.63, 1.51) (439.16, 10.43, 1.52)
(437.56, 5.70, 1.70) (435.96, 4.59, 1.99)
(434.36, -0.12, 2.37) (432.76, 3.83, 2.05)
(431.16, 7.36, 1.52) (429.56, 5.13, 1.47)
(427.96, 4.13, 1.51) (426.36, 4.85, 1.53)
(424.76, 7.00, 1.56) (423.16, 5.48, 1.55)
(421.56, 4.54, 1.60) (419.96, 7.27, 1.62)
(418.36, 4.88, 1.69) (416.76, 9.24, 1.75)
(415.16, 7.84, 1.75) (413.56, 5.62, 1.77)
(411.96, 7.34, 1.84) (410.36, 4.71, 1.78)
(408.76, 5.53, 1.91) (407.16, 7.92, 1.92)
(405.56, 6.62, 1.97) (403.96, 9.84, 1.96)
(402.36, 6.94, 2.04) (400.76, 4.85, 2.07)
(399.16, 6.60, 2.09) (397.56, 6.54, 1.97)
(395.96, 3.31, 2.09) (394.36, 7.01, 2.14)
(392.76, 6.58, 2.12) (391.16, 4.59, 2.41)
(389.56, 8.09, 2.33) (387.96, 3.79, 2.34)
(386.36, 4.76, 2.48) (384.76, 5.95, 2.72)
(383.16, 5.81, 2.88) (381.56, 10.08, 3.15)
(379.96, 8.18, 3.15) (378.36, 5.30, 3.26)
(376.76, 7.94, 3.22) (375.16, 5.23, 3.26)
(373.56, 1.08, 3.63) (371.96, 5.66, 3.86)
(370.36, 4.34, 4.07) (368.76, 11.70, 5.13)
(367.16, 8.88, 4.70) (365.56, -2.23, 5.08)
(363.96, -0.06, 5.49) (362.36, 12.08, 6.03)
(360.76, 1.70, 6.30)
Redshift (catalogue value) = 0.179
